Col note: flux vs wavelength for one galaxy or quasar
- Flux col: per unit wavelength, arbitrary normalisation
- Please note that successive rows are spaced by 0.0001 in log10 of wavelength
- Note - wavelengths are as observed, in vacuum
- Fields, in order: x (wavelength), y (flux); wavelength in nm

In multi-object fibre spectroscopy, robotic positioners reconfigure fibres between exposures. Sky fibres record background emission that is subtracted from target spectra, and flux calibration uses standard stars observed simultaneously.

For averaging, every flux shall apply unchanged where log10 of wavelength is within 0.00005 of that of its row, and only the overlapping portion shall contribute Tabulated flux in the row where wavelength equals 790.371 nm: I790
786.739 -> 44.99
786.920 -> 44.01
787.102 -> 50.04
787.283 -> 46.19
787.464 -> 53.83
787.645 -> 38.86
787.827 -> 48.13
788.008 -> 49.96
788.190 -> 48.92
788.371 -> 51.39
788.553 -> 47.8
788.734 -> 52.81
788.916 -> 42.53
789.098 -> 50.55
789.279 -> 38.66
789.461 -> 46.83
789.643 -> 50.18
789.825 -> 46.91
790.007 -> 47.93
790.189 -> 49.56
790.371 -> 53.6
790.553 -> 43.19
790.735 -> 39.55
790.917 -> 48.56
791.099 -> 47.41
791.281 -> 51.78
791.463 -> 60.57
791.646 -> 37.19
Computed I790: 53.6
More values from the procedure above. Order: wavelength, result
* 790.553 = 43.19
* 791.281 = 51.78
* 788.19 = 48.92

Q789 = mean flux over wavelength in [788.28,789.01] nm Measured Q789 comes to 48.6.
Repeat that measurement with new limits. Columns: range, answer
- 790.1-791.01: 46.9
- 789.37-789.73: 48.4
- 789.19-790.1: 46.1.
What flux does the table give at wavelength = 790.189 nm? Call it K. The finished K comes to 49.56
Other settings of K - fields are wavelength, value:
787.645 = 38.86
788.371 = 51.39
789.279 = 38.66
